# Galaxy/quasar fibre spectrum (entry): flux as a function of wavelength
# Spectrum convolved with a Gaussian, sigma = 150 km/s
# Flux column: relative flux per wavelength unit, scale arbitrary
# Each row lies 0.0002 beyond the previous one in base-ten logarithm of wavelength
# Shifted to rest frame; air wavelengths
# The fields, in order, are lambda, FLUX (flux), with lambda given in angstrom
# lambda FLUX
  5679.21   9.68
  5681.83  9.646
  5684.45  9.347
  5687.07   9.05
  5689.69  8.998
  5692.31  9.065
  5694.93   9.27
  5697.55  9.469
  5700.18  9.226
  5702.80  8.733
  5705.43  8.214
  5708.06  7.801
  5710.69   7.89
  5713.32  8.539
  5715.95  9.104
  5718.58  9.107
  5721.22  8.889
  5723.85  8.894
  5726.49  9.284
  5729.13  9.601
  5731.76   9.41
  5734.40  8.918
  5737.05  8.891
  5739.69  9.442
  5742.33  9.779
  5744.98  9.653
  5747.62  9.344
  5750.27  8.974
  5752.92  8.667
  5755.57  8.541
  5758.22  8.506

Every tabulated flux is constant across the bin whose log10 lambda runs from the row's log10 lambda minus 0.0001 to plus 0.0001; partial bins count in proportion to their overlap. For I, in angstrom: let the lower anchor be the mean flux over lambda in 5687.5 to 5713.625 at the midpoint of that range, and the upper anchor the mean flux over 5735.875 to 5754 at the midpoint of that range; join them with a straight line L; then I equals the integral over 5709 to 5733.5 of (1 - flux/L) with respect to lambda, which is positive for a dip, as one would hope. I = 0.1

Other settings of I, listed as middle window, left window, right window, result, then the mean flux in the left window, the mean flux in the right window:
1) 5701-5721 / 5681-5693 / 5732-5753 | 1.5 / 9.21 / 9.25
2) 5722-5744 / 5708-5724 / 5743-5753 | -0.7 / 8.65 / 9.26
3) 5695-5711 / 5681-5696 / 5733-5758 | 0.9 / 9.21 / 9.11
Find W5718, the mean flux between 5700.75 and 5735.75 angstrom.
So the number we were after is 8.81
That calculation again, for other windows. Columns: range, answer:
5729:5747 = 9.37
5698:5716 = 8.5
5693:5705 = 9.1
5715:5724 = 9.01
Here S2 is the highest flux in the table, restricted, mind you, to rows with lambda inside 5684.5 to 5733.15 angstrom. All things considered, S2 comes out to 9.601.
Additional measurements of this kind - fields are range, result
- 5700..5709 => 9.226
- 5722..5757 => 9.779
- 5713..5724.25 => 9.107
